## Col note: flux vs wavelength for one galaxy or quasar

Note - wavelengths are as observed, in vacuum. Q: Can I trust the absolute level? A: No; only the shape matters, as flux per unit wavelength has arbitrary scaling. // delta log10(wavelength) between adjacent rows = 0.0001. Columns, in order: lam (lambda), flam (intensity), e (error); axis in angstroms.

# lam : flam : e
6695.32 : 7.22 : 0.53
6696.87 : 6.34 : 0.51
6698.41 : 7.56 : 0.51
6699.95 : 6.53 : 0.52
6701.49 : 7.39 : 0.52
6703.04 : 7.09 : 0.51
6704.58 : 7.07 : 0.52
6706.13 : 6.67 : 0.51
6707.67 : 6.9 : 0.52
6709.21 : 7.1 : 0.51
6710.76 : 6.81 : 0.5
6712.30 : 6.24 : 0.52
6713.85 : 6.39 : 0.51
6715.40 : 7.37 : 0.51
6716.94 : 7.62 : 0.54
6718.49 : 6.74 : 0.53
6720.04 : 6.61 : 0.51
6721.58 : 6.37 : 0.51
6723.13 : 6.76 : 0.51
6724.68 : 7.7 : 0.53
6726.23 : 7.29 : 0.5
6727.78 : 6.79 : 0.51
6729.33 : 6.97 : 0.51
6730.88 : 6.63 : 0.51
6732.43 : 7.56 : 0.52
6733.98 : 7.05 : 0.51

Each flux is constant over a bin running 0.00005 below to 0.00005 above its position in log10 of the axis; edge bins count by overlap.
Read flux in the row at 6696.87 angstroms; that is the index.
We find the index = 6.34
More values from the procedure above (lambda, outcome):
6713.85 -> 6.39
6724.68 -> 7.7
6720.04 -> 6.61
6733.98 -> 7.05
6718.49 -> 6.74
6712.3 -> 6.24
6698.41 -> 7.56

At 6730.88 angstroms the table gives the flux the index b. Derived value 6.63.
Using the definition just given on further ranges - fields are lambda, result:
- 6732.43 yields 7.56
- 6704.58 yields 7.07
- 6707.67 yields 6.9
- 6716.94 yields 7.62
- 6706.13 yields 6.67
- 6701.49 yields 7.39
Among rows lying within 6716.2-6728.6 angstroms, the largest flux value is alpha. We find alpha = 7.7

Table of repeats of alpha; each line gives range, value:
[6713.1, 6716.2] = 7.37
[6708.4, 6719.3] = 7.62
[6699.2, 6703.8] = 7.39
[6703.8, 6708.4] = 7.07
